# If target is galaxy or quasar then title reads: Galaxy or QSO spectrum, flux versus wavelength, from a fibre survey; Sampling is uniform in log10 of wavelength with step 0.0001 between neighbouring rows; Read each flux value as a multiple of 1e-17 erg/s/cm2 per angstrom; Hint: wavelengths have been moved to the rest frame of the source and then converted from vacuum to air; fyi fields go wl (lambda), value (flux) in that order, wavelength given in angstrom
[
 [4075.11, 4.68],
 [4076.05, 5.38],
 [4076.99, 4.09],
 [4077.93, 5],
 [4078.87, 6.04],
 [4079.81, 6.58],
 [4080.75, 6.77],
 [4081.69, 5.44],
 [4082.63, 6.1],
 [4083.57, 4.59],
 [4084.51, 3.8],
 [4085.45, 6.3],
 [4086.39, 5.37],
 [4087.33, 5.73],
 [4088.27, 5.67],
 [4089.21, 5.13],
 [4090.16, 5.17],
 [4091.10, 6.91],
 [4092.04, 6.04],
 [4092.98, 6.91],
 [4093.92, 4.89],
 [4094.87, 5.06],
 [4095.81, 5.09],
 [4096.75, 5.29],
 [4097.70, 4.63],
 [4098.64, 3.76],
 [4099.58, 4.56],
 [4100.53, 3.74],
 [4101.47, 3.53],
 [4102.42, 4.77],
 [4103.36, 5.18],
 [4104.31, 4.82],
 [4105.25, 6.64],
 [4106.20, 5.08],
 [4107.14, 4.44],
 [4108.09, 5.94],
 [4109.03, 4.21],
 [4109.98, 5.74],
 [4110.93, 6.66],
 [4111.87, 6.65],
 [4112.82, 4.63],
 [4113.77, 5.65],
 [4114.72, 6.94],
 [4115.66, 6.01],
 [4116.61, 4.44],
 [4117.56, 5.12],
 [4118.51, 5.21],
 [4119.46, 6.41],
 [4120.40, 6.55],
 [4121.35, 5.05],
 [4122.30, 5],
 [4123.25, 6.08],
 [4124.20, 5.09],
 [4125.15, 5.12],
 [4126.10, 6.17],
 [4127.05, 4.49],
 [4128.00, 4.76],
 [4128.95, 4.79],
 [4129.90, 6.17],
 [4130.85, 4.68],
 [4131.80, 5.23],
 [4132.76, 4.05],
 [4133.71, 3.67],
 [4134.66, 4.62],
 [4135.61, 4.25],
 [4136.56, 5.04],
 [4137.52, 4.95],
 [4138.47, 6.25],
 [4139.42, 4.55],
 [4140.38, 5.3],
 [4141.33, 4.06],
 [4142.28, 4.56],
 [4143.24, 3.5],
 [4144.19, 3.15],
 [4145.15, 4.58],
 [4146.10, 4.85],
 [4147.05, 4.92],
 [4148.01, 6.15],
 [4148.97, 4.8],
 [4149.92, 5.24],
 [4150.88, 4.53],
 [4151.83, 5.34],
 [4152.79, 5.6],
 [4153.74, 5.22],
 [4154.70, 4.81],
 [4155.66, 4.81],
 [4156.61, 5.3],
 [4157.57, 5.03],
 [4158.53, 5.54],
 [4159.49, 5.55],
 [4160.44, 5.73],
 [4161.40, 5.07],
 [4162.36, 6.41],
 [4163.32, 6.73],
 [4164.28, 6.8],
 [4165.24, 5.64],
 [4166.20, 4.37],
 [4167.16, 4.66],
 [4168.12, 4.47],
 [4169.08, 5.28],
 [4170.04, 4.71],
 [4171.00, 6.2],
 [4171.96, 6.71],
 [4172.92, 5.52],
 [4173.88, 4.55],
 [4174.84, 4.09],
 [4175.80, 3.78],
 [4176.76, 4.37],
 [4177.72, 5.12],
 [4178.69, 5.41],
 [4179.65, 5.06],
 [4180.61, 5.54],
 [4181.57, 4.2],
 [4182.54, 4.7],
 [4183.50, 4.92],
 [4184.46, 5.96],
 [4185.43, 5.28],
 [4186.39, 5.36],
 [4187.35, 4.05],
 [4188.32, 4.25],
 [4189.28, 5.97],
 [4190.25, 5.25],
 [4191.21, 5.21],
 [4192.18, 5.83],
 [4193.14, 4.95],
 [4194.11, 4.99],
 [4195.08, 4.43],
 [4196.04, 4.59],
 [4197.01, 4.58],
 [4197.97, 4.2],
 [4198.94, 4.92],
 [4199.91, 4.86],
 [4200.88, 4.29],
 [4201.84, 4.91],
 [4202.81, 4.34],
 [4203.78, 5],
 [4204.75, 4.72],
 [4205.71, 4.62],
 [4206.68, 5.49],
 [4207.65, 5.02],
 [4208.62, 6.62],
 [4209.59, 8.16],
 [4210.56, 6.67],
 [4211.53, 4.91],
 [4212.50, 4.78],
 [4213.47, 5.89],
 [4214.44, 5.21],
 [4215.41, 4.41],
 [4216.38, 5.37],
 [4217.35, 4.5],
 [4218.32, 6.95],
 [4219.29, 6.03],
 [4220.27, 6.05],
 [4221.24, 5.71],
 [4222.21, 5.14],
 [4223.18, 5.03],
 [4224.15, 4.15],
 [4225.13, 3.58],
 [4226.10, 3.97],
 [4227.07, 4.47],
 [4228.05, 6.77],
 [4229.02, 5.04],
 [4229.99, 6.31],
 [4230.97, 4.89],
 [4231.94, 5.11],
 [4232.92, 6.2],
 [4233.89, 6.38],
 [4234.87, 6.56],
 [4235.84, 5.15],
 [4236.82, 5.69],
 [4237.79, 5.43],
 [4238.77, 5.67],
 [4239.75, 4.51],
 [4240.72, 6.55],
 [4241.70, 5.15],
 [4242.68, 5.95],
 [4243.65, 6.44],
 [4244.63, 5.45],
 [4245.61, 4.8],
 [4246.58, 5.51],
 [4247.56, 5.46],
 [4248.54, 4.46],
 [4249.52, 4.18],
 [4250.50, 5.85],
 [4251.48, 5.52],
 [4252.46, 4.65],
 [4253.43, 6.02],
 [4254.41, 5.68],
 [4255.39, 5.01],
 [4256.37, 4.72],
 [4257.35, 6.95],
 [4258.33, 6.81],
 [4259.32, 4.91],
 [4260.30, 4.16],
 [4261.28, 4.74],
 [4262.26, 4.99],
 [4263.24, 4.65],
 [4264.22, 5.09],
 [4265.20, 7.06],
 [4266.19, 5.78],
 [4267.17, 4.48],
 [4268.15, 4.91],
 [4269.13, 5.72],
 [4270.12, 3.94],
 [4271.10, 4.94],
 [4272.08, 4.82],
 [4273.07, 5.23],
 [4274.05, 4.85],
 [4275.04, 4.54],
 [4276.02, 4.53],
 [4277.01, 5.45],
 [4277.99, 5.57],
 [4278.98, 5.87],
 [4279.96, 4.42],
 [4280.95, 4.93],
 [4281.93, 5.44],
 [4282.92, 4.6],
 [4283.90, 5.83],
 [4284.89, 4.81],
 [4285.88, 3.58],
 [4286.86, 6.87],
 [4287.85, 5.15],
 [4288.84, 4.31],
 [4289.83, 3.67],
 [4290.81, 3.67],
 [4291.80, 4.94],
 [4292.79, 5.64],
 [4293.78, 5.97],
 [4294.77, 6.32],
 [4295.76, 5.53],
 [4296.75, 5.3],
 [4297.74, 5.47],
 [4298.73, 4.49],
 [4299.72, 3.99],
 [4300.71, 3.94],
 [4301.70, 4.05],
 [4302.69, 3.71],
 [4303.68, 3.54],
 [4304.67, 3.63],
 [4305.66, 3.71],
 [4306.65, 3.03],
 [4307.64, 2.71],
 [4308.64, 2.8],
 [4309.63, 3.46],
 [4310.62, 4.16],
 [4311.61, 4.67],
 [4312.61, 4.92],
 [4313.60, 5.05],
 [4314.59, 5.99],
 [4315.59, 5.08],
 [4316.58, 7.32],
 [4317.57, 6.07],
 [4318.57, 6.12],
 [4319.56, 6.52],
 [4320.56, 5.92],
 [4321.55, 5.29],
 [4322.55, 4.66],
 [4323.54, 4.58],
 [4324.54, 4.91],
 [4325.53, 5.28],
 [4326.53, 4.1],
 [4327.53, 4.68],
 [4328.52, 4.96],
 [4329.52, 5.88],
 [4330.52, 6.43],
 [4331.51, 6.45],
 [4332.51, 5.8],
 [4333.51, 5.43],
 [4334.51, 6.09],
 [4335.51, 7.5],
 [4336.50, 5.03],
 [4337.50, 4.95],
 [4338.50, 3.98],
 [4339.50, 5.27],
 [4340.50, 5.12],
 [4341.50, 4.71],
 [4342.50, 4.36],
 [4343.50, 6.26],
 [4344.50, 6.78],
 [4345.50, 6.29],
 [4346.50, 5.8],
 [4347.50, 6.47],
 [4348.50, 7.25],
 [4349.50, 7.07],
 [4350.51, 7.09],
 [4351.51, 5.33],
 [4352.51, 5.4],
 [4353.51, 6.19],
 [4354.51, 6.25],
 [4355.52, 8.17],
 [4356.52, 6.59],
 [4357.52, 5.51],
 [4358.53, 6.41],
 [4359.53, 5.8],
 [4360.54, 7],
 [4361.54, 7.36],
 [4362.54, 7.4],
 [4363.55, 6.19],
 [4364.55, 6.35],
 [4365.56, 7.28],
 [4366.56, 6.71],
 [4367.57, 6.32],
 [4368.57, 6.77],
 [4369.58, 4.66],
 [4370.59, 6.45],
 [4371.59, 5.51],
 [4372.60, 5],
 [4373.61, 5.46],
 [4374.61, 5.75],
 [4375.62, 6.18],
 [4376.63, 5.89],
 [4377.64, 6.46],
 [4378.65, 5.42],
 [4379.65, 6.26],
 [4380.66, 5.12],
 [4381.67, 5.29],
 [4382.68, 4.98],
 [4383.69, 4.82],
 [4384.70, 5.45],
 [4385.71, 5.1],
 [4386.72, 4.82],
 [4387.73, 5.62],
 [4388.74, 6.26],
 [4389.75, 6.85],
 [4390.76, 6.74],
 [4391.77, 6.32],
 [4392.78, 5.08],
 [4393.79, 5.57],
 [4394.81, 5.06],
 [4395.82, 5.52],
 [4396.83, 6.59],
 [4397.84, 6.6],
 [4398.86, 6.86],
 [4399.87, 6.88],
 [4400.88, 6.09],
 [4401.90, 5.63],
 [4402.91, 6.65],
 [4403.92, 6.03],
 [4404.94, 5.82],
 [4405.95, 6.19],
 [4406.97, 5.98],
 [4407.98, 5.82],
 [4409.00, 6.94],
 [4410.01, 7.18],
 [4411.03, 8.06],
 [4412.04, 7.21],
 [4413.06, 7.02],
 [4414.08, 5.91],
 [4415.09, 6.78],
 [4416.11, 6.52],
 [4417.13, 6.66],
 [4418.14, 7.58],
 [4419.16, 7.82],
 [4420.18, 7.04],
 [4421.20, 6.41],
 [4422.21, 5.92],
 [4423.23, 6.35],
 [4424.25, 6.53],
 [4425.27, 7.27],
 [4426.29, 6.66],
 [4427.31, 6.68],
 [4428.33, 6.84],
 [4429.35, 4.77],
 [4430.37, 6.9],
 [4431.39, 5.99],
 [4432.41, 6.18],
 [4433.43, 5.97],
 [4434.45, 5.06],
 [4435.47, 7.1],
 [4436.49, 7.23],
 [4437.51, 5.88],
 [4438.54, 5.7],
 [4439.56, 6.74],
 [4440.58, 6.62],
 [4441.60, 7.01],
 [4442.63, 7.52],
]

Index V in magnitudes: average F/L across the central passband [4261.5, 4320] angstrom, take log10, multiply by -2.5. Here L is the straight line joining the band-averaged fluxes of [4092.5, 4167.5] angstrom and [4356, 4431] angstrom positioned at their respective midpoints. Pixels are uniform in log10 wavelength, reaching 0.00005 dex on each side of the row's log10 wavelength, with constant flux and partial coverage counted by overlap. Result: 0.19 mag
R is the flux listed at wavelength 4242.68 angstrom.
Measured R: 5.95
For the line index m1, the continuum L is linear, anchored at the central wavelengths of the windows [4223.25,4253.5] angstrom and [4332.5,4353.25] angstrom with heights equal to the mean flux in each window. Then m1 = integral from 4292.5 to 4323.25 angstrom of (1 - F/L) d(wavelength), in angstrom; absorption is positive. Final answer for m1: 4.64 angstrom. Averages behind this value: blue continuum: 5.34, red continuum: 5.81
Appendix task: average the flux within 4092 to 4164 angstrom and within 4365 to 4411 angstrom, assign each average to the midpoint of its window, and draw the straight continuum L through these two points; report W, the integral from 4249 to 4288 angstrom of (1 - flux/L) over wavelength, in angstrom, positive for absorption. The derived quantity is 2.9 angstrom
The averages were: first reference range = 5.15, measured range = 5.18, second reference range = 5.98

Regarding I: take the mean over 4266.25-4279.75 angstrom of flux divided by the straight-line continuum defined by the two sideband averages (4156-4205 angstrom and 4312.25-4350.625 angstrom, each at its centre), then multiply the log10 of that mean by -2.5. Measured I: 0.09 mag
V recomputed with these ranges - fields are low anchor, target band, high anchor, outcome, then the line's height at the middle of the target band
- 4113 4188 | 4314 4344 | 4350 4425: 0.09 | 5.96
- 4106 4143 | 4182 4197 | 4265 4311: -0.01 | 5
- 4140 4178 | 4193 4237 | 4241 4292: -0.03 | 5.11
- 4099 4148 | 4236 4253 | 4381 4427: 0.04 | 5.59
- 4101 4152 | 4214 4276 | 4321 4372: 0.05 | 5.55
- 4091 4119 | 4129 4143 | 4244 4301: 0.10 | 5.24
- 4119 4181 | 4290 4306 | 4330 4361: 0.25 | 5.8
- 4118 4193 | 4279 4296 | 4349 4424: 0.14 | 5.75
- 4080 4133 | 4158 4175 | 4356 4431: 0.01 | 5.53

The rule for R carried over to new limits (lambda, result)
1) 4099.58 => 4.56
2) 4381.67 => 5.29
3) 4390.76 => 6.74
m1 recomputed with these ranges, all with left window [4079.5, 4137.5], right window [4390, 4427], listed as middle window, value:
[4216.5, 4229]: 1.2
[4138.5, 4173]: 1.9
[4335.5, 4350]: 1.1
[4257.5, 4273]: 1.9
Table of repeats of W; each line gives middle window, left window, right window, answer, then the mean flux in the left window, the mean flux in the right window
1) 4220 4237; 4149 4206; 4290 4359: -0.58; 5.08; 5.3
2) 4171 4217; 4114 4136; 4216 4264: 1.86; 5.22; 5.37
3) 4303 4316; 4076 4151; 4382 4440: 4.10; 5.18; 6.28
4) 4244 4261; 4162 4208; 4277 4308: -1.71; 5.04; 4.69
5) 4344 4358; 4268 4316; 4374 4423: -2.36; 4.69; 6.18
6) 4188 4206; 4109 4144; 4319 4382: 1.85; 5.17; 5.9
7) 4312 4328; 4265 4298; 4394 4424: 0.35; 5.1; 6.51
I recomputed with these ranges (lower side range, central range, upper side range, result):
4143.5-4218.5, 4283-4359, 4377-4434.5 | 0.11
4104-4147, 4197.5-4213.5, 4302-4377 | 0.01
